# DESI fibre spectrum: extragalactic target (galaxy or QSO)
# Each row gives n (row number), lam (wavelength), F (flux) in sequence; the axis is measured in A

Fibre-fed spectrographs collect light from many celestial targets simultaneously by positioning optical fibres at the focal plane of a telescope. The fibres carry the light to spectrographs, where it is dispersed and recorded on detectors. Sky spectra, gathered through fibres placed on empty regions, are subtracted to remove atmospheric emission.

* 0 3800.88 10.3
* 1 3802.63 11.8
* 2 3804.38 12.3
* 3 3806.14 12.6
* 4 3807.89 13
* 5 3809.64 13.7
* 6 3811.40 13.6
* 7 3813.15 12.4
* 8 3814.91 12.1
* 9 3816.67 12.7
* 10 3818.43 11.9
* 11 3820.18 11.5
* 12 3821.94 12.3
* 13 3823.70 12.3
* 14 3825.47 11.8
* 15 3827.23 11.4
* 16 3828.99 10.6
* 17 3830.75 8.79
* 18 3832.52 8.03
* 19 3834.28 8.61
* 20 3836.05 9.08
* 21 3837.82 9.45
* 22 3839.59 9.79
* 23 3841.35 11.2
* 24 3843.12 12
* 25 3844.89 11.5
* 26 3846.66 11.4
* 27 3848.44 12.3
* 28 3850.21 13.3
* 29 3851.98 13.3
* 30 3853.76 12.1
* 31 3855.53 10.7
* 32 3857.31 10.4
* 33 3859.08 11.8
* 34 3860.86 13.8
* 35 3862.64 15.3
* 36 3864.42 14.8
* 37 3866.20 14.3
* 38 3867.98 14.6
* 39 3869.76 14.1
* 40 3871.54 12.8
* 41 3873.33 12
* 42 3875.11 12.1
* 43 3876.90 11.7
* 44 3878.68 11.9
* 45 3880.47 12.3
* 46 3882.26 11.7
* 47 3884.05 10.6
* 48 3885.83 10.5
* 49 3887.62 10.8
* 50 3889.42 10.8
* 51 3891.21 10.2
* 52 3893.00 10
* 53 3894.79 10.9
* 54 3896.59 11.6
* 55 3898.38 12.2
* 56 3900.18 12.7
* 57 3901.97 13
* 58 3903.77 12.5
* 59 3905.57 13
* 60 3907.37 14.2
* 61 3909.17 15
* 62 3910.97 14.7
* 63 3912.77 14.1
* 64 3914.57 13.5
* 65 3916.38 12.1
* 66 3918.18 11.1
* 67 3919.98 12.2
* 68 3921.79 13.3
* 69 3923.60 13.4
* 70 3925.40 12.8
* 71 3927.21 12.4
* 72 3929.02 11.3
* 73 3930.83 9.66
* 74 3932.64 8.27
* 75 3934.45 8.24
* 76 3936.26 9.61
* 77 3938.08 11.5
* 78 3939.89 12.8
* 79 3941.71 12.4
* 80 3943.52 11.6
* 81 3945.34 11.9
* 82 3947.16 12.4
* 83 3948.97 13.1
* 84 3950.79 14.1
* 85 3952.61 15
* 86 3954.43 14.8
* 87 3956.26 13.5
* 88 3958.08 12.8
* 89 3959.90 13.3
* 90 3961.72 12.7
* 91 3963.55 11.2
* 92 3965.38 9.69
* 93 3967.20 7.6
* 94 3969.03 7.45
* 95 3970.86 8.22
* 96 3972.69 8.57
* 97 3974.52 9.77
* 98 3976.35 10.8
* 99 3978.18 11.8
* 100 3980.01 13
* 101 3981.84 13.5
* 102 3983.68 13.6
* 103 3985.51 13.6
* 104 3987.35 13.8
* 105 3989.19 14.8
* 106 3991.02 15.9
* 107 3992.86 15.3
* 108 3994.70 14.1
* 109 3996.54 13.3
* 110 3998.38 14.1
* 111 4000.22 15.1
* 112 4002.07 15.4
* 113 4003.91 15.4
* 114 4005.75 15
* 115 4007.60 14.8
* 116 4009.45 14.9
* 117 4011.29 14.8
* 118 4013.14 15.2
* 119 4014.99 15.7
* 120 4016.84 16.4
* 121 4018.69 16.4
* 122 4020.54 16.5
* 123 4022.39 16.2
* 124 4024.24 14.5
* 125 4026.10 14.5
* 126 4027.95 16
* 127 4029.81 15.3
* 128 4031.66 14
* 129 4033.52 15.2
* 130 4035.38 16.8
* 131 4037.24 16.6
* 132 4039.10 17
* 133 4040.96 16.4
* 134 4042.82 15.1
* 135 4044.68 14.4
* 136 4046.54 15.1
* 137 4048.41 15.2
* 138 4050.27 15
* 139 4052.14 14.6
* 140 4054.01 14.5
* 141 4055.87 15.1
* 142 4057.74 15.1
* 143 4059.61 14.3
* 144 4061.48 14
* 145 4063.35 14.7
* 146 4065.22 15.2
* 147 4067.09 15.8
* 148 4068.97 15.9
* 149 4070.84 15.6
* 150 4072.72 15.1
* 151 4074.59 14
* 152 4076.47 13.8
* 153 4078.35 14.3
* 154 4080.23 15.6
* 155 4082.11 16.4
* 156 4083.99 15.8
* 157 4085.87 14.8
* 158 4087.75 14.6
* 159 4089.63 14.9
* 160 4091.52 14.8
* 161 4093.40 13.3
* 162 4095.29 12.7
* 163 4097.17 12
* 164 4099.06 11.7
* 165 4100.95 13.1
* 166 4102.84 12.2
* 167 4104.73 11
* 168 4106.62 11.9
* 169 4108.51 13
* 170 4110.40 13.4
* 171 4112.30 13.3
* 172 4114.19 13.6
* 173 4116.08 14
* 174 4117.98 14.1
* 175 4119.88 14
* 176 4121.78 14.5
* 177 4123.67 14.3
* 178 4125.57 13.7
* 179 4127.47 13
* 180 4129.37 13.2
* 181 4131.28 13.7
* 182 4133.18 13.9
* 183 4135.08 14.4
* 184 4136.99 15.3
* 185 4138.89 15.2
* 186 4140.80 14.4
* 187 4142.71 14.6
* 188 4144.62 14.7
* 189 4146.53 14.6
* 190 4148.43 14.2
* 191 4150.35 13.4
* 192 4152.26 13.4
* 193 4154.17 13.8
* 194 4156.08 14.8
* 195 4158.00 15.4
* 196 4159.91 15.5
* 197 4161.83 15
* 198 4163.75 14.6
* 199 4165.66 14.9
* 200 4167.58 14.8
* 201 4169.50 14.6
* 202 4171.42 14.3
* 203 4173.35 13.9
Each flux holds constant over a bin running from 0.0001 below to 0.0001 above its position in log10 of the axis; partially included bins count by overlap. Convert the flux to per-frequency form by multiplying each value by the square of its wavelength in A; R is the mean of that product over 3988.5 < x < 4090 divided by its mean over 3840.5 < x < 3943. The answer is 1.3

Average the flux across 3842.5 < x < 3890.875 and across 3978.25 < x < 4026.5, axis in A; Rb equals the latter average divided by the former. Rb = 1.20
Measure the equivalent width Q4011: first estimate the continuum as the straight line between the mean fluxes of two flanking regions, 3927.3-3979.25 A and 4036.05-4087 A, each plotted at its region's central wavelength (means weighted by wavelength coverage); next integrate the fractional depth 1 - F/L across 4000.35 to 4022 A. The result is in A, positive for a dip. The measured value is -3.5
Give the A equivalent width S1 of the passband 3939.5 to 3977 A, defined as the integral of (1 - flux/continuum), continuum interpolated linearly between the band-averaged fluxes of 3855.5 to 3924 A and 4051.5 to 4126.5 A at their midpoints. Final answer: 4.17 A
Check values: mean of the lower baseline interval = 12.5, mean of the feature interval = 11.6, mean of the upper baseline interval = 14.1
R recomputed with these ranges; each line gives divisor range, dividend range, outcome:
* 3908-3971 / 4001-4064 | 1.34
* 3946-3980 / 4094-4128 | 1.22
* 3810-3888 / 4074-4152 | 1.34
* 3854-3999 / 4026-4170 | 1.28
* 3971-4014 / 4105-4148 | 1.09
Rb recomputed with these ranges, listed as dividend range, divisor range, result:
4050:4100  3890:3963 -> 1.18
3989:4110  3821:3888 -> 1.26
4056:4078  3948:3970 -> 1.23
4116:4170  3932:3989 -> 1.23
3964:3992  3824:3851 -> 1.08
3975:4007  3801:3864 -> 1.20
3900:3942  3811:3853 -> 1.08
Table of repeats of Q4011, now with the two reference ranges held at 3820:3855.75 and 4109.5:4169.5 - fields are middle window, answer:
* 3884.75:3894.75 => 0.9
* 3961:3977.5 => 3.8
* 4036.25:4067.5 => -4.4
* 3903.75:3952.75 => -1.4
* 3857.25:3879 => -3.5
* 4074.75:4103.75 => -0.6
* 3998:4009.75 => -2.0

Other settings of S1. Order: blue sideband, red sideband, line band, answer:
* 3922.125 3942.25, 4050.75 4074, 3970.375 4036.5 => -5.0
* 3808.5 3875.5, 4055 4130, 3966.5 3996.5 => 2.4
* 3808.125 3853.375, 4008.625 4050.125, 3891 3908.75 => 1.0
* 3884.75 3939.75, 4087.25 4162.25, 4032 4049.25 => -3.5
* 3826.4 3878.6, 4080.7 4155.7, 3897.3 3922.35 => -1.8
